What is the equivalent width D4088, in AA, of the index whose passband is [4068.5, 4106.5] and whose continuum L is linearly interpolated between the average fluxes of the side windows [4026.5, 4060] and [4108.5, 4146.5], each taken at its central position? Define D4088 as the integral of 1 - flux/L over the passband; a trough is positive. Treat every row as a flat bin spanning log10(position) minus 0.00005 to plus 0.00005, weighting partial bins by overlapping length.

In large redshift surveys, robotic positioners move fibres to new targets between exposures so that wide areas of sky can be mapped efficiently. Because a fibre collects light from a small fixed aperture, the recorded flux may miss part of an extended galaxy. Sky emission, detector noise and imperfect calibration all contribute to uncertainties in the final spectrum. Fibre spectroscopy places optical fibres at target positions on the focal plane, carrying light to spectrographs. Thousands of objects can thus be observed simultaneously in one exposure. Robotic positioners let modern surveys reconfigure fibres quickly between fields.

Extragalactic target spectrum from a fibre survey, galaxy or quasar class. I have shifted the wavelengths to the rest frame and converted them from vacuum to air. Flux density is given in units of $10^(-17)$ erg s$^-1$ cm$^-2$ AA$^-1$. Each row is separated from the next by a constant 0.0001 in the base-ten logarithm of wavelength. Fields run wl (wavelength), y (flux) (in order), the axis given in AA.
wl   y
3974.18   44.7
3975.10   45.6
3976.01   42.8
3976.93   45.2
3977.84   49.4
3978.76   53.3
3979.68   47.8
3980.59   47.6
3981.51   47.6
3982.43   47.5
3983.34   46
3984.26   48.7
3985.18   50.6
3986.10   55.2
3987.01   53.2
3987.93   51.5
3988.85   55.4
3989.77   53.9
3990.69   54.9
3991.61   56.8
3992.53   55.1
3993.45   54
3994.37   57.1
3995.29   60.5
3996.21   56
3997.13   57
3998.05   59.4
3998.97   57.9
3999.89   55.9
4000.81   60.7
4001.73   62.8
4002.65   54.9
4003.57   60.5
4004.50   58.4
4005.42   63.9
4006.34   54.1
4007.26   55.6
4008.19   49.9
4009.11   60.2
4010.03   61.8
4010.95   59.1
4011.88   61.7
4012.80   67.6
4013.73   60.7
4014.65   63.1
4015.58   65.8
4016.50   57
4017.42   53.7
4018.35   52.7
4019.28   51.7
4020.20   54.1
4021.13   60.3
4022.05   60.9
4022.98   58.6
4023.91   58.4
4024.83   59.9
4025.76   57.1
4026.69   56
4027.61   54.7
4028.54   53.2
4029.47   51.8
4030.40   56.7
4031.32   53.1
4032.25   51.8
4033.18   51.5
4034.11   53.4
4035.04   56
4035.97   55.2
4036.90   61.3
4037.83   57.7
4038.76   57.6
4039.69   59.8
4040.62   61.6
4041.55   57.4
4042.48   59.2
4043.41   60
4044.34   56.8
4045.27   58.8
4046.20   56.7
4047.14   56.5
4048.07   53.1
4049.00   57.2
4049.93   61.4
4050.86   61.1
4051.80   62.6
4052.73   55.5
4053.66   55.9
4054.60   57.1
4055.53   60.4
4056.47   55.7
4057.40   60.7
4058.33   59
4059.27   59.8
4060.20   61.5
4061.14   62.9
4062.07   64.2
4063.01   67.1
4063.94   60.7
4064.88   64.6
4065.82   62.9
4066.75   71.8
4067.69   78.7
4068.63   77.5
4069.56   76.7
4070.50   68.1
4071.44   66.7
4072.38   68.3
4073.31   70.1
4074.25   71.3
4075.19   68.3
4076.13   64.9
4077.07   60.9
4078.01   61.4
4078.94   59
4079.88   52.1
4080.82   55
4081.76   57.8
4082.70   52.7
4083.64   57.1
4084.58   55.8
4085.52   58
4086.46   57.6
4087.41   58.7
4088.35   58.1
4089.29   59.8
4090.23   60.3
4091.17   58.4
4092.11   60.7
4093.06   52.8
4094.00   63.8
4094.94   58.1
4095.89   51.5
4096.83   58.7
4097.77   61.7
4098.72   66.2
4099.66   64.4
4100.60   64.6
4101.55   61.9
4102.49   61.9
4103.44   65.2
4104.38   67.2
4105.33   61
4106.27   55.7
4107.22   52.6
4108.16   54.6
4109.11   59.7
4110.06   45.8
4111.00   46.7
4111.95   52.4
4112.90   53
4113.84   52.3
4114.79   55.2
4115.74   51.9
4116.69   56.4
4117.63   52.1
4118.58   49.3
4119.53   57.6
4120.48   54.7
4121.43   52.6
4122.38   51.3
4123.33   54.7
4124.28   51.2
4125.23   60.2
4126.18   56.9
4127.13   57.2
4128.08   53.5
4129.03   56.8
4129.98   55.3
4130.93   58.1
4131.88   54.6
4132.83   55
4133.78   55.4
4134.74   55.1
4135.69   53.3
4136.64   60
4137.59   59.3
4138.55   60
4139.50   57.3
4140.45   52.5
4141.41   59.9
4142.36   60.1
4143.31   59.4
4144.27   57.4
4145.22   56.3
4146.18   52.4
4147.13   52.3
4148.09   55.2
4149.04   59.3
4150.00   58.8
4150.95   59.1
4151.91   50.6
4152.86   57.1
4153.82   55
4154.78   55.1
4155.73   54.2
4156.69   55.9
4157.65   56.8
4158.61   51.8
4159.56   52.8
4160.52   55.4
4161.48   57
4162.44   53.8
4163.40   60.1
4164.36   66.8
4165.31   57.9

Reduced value -3.7 AA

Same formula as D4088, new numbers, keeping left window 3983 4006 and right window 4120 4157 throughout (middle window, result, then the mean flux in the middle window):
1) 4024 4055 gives -0.5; 56.9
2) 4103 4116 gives 0.2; 55.3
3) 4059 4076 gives -3.6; 67.9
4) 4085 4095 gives -0.5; 58.8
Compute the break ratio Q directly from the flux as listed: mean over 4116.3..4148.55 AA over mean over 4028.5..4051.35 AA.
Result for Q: 1.0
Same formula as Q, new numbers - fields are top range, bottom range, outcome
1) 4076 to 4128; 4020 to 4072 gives 0.95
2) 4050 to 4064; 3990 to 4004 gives 1.05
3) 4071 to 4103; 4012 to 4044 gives 1.05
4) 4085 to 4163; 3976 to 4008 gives 1.04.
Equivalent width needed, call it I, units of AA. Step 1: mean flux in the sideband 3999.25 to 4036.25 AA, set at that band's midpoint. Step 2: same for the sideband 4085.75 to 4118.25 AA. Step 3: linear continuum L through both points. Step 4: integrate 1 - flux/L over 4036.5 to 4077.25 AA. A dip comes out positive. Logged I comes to -3.6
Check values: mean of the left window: 57.4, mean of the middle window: 62.5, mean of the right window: 57.6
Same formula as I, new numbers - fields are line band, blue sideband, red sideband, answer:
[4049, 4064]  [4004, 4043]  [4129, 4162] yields -0.8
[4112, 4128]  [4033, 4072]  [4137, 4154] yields 1.1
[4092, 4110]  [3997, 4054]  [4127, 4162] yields -1.0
